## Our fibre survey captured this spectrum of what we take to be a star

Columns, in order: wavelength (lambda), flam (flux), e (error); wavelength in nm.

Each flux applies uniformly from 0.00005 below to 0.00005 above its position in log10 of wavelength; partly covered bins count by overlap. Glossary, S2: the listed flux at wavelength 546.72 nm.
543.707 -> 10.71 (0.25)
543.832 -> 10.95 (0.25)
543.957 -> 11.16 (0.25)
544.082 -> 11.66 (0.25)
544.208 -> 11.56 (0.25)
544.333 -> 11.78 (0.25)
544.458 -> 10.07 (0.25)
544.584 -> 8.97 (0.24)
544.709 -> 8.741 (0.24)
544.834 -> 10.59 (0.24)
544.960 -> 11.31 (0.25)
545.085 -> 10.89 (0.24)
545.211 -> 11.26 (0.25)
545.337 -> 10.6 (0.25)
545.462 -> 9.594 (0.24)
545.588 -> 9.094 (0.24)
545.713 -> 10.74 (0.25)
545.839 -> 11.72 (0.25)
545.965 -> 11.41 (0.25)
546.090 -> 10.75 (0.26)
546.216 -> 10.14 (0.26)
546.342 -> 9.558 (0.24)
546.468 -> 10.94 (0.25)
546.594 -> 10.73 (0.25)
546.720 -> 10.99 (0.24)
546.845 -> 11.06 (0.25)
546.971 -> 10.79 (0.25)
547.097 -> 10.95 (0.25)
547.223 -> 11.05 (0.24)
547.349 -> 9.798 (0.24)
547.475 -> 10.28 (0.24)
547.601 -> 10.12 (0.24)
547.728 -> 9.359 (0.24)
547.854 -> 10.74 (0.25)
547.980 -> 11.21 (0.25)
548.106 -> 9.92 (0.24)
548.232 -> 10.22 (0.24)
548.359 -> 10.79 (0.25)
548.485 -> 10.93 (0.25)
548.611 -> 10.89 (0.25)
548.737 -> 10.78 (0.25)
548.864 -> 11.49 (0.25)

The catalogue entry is 10.99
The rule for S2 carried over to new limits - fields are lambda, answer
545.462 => 9.594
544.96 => 11.31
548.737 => 10.78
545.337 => 10.6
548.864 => 11.49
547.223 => 11.05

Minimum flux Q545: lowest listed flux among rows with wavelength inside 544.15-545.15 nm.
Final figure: 8.741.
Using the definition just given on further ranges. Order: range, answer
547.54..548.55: 9.359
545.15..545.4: 10.6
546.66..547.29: 10.79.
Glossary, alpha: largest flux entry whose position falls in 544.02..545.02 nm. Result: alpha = 11.78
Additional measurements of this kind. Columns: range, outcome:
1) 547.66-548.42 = 11.21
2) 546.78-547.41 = 11.06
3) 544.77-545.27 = 11.31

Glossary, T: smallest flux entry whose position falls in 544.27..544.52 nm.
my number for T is 10.07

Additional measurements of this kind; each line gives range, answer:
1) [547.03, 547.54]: 9.798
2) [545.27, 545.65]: 9.094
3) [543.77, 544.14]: 10.95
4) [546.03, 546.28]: 10.14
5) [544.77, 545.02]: 10.59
